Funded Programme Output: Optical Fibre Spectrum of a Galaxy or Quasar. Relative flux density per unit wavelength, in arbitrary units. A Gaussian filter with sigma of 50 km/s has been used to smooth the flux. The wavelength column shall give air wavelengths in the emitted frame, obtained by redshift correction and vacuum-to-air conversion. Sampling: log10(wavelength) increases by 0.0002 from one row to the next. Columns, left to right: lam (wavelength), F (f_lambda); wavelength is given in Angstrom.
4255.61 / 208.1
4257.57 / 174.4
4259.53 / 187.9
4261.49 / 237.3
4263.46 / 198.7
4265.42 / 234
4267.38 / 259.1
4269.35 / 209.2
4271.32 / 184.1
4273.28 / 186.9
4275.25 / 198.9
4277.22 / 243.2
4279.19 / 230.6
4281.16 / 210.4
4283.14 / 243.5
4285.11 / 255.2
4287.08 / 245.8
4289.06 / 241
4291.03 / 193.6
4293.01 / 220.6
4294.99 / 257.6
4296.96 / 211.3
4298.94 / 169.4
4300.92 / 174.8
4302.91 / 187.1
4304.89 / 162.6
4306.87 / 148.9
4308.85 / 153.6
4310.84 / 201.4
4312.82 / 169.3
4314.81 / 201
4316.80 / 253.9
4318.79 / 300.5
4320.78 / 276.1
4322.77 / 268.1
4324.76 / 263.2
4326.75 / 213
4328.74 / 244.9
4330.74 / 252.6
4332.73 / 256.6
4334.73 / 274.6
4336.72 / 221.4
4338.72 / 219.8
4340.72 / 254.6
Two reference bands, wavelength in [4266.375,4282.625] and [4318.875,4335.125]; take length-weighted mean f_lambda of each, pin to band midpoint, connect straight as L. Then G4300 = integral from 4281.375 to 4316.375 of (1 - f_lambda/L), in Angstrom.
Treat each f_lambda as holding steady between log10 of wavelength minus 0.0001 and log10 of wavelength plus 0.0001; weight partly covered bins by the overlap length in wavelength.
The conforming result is 4.7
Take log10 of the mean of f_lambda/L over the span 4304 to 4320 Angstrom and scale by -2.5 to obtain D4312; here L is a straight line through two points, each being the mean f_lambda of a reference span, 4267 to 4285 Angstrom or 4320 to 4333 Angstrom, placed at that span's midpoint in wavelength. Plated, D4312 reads 0.21 mag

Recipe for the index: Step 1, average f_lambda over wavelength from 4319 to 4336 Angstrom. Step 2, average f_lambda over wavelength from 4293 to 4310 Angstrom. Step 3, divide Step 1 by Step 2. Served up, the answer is 1.4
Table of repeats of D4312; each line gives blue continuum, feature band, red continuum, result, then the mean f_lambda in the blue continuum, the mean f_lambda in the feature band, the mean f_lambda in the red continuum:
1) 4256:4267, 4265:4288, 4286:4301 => -0.058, 210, 225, 217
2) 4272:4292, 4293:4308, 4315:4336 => 0.248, 224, 189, 258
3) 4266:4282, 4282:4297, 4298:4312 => -0.210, 216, 235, 171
